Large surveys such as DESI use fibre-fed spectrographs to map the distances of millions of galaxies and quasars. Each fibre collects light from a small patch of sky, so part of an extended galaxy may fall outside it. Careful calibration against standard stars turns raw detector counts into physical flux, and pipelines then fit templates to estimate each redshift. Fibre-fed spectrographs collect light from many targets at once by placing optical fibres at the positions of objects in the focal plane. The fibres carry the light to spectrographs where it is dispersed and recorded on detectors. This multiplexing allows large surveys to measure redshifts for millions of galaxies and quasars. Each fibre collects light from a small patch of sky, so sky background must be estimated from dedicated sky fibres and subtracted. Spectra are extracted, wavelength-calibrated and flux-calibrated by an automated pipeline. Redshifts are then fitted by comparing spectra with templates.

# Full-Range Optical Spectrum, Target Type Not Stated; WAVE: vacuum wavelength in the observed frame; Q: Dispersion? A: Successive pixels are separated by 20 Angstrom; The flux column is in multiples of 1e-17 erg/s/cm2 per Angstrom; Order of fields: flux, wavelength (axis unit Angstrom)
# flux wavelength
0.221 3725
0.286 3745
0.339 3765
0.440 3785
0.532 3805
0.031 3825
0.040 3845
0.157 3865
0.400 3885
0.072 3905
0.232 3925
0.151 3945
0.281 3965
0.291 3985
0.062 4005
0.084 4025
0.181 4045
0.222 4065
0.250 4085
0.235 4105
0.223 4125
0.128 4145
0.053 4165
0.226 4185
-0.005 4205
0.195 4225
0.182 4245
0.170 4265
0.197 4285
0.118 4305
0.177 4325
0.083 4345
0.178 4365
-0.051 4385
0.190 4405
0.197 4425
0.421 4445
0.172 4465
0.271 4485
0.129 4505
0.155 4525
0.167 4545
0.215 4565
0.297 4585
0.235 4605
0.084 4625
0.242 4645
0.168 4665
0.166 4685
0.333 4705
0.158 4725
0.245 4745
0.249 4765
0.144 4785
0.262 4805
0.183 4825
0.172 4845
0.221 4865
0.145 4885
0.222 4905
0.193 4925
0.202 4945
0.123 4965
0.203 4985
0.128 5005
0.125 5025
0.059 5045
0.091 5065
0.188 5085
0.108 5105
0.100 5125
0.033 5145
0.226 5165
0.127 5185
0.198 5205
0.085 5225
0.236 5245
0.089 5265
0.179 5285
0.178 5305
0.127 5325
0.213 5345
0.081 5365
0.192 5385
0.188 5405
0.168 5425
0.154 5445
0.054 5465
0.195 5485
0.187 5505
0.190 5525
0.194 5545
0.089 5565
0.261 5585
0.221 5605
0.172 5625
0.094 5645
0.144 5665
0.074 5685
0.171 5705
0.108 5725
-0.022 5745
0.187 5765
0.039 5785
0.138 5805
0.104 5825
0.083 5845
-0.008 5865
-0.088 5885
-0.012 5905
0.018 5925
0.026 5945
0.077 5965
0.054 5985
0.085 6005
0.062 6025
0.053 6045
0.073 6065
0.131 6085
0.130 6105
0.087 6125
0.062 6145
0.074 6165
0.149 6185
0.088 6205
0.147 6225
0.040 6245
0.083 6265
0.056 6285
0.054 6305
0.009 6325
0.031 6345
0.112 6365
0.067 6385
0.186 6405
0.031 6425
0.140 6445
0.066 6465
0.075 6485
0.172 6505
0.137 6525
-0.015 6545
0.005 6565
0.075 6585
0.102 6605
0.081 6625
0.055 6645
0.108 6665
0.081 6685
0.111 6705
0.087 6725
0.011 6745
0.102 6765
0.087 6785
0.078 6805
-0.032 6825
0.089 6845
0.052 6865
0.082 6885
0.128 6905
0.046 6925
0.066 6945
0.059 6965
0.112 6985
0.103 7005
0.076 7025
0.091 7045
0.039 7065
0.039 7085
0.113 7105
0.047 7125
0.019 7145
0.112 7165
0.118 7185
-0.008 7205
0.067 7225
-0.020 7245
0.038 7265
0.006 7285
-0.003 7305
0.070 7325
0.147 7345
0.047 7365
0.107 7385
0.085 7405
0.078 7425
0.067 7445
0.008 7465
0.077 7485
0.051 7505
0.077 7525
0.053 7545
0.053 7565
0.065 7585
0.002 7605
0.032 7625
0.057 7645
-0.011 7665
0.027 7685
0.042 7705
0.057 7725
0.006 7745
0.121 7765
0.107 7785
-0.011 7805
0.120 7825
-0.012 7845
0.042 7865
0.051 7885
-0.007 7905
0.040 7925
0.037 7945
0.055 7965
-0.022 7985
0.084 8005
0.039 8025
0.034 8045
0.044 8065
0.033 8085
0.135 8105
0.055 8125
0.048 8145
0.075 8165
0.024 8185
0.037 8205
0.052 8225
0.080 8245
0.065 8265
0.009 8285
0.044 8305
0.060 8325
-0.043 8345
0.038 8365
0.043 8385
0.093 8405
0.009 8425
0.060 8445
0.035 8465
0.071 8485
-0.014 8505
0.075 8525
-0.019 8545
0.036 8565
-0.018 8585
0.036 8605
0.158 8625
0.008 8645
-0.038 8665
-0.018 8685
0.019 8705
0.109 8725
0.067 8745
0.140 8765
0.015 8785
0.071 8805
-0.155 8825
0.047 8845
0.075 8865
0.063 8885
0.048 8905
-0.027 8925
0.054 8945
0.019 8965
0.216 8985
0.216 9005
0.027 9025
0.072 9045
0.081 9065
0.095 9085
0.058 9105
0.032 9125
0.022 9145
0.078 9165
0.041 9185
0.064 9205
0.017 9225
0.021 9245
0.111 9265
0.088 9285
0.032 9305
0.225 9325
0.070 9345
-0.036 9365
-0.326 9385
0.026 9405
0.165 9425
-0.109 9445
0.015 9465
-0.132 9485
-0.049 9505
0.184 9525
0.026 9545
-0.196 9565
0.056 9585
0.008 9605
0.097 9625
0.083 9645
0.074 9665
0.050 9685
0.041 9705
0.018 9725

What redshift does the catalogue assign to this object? 0.18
